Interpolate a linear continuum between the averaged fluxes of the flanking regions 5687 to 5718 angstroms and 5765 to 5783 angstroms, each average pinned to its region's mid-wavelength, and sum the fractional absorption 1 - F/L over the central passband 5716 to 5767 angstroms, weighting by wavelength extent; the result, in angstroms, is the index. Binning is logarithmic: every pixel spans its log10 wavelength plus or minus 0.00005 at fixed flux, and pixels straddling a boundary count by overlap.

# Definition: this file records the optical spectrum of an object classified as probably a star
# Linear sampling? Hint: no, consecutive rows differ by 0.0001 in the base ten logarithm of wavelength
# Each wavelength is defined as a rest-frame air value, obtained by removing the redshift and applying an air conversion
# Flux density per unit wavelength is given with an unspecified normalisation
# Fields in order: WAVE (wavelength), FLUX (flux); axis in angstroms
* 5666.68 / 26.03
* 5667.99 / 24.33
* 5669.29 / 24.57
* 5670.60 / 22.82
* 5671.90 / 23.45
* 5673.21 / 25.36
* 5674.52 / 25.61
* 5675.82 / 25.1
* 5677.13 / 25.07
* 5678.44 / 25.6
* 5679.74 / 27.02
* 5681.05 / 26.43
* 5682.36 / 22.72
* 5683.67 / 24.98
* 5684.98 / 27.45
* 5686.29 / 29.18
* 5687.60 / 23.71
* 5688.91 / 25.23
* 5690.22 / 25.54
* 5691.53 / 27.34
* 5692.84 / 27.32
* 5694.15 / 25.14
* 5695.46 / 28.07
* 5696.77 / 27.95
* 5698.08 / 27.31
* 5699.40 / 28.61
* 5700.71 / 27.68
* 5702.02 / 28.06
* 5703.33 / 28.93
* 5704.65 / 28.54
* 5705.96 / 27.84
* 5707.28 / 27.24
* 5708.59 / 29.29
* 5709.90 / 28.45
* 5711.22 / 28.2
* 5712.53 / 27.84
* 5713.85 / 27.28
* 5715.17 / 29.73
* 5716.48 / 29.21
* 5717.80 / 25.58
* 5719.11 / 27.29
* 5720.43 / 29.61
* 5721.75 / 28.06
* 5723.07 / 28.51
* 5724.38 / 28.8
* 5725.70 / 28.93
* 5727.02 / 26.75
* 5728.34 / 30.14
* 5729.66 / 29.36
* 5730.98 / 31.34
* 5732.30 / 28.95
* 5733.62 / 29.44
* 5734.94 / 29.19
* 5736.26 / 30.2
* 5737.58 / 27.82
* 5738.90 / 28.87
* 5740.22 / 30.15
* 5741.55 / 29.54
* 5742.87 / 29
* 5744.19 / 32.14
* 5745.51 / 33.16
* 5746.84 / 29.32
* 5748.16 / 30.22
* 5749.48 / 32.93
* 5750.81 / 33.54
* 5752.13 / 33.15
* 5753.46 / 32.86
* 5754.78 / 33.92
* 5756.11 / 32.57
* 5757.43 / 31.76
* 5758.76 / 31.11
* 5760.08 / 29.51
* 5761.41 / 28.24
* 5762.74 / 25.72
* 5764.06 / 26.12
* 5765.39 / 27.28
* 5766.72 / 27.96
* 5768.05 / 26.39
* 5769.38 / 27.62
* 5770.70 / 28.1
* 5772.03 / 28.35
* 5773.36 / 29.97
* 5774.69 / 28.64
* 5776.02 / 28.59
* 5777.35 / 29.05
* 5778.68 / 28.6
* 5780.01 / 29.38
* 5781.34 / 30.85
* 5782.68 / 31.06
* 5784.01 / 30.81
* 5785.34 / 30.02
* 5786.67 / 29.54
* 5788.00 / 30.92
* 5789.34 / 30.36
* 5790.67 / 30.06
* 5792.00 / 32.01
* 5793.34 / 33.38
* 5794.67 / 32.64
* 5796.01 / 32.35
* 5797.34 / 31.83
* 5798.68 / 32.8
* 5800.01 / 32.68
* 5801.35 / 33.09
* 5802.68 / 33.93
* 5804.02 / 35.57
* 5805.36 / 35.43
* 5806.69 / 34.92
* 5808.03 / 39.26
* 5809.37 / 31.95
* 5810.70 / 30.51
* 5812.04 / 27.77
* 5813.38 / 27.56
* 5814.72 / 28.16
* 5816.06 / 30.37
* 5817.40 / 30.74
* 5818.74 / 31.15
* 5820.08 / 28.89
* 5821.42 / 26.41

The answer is -2.8 angstroms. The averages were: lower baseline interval 27.5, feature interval 29.7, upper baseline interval 28.7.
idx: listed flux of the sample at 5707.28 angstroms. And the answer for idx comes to 27.24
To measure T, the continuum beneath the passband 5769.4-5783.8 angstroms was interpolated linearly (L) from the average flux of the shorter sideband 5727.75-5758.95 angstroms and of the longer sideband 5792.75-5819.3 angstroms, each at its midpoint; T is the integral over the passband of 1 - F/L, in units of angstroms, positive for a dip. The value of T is 1.1 angstroms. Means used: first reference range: 30.9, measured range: 29.2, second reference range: 32.3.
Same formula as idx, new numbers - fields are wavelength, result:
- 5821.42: 26.41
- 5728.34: 30.14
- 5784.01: 30.81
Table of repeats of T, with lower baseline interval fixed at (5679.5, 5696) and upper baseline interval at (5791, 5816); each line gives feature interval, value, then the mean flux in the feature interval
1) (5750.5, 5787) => 1.1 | 29.6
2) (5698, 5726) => -0.8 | 28.2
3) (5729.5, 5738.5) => -0.3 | 29.5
